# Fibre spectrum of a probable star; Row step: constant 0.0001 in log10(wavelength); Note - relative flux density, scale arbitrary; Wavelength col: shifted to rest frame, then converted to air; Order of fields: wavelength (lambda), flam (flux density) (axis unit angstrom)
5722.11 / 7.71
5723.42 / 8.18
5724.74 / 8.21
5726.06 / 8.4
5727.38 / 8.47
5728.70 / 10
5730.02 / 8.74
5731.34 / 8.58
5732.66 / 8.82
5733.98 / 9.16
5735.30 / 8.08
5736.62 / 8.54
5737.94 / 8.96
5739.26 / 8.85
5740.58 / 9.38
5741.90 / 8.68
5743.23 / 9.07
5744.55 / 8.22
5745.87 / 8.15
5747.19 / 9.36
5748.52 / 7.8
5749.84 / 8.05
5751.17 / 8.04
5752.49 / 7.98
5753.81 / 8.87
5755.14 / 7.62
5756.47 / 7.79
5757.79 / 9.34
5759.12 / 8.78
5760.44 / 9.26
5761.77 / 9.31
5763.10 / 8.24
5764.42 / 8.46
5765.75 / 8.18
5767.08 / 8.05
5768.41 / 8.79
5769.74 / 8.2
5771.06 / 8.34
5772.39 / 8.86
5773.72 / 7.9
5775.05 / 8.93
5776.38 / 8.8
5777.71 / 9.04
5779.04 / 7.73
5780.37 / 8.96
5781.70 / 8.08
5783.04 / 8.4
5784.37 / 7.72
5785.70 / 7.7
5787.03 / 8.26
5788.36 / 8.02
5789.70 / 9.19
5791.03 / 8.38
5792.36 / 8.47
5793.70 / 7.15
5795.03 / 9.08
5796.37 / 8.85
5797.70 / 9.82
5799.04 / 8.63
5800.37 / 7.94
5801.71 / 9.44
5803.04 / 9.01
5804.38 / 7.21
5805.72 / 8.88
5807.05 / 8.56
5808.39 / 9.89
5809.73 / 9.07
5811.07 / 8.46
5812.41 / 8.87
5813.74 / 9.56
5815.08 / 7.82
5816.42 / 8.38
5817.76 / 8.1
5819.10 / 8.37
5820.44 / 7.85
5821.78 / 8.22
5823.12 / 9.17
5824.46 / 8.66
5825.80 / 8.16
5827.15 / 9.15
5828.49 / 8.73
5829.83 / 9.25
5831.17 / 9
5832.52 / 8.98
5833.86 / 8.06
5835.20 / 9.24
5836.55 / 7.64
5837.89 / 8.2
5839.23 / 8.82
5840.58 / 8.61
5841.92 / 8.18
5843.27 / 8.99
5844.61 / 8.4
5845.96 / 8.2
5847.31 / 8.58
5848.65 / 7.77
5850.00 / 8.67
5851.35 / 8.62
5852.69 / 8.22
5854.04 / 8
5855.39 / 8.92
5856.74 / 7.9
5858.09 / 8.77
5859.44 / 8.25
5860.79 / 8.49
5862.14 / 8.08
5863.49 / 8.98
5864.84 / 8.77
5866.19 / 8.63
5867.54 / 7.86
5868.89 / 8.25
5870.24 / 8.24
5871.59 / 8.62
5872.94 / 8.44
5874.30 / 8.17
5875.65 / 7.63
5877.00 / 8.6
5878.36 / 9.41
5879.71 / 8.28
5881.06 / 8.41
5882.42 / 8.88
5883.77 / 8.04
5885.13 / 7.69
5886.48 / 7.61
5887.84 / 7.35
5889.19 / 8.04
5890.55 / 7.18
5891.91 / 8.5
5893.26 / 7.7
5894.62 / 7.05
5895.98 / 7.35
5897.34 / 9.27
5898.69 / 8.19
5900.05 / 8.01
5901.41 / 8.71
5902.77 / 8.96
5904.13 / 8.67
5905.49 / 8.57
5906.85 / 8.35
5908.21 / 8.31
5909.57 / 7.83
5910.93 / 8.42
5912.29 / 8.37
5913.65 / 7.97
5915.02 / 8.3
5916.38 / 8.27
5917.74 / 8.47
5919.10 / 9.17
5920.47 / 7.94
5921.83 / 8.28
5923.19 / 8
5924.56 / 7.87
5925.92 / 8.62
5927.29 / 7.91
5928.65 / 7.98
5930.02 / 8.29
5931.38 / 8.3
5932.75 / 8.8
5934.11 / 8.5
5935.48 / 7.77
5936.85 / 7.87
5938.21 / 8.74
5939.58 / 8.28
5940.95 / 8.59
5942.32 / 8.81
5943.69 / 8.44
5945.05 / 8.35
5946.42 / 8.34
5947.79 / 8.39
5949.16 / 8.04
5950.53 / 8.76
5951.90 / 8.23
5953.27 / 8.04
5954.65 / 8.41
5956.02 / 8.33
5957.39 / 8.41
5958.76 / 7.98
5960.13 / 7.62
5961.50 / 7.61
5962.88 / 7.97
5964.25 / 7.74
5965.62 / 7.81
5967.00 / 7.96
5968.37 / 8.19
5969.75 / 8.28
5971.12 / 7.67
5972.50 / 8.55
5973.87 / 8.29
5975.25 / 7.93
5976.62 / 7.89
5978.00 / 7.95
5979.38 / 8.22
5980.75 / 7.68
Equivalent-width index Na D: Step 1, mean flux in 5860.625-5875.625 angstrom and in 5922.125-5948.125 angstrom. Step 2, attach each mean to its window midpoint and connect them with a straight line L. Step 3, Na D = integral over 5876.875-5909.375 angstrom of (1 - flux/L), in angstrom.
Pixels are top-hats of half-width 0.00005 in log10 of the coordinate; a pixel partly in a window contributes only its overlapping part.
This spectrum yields 0.58 angstrom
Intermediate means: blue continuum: 8.38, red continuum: 8.31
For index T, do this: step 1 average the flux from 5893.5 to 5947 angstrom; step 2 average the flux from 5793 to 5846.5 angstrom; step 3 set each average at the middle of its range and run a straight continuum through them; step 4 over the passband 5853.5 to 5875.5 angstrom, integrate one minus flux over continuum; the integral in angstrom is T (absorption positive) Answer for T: 0.2 angstrom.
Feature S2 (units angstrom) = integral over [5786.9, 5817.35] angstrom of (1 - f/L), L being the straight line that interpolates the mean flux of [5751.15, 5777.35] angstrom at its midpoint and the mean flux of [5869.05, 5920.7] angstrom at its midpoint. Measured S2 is -0.8 angstrom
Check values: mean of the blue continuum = 8.51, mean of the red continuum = 8.24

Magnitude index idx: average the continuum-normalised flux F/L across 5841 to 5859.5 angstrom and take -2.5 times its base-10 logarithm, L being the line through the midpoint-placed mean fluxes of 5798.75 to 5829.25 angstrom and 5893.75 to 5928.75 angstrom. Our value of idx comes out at 0.01 mag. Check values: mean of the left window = 8.62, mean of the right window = 8.26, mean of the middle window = 8.4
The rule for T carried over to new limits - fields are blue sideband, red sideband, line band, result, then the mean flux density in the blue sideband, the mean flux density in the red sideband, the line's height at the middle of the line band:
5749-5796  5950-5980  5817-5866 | -1.28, 8.4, 8.08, 8.28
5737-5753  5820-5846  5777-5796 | 0.58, 8.55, 8.59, 8.57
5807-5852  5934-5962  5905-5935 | 0.18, 8.59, 8.26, 8.34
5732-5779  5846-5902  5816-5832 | -0.41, 8.56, 8.25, 8.38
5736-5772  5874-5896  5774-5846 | -2.18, 8.53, 8.01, 8.31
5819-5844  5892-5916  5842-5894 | 0.81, 8.6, 8.24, 8.42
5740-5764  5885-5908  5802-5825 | -0.70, 8.55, 8.09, 8.35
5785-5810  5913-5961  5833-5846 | 0.08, 8.6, 8.29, 8.51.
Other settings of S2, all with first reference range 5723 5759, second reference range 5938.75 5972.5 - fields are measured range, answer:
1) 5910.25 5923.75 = -0.11 angstrom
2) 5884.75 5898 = 0.84 angstrom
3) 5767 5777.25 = 0.00 angstrom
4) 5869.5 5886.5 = -0.02 angstrom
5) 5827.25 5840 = -0.42 angstrom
